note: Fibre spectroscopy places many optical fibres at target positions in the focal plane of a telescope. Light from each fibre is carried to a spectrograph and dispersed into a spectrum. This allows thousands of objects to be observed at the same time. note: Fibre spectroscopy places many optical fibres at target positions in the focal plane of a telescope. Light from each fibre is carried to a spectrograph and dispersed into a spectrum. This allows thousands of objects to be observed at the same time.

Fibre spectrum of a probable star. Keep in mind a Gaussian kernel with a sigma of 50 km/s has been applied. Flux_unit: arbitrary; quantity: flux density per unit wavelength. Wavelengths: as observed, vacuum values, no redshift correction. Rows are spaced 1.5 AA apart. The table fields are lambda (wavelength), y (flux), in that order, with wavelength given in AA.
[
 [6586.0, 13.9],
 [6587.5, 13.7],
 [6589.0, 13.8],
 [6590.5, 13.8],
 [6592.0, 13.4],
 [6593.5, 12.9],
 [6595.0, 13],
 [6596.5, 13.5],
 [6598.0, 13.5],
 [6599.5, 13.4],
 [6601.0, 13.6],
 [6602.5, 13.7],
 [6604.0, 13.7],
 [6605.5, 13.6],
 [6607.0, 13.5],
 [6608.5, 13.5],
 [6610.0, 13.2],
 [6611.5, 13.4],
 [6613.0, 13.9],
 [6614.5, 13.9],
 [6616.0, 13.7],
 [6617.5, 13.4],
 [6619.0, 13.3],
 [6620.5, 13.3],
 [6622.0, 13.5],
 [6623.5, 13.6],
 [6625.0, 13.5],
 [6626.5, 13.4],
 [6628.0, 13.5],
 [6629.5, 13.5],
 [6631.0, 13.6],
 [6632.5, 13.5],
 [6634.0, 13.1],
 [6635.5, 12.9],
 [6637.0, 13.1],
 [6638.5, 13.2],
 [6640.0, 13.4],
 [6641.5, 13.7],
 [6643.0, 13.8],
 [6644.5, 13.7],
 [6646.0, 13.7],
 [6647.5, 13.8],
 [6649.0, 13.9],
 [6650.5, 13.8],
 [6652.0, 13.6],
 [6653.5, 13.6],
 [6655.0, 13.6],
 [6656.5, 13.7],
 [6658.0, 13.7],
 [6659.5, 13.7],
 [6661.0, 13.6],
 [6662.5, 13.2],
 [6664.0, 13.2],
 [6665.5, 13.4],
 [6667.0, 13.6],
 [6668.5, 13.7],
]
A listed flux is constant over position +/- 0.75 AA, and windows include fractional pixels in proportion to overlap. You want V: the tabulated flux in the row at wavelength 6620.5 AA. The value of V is 13.3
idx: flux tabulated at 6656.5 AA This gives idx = 13.7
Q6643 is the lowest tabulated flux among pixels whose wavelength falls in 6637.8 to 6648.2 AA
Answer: 13.2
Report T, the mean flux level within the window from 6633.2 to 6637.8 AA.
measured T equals 13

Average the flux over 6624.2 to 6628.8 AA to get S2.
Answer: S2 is 13.5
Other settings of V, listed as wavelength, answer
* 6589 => 13.8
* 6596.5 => 13.5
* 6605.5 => 13.6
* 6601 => 13.6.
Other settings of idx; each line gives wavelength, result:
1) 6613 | 13.9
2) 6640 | 13.4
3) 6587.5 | 13.7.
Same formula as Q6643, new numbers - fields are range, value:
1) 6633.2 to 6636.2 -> 12.9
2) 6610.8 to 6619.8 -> 13.3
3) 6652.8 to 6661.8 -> 13.6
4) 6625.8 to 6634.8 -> 13.1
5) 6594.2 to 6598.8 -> 13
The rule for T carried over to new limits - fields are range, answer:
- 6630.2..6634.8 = 13.4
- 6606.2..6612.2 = 13.4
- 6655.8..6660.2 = 13.7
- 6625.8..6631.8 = 13.5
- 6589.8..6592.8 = 13.6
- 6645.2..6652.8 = 13.8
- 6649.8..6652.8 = 13.7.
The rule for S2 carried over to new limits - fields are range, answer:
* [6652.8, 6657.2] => 13.6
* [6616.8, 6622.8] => 13.4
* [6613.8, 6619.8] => 13.6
